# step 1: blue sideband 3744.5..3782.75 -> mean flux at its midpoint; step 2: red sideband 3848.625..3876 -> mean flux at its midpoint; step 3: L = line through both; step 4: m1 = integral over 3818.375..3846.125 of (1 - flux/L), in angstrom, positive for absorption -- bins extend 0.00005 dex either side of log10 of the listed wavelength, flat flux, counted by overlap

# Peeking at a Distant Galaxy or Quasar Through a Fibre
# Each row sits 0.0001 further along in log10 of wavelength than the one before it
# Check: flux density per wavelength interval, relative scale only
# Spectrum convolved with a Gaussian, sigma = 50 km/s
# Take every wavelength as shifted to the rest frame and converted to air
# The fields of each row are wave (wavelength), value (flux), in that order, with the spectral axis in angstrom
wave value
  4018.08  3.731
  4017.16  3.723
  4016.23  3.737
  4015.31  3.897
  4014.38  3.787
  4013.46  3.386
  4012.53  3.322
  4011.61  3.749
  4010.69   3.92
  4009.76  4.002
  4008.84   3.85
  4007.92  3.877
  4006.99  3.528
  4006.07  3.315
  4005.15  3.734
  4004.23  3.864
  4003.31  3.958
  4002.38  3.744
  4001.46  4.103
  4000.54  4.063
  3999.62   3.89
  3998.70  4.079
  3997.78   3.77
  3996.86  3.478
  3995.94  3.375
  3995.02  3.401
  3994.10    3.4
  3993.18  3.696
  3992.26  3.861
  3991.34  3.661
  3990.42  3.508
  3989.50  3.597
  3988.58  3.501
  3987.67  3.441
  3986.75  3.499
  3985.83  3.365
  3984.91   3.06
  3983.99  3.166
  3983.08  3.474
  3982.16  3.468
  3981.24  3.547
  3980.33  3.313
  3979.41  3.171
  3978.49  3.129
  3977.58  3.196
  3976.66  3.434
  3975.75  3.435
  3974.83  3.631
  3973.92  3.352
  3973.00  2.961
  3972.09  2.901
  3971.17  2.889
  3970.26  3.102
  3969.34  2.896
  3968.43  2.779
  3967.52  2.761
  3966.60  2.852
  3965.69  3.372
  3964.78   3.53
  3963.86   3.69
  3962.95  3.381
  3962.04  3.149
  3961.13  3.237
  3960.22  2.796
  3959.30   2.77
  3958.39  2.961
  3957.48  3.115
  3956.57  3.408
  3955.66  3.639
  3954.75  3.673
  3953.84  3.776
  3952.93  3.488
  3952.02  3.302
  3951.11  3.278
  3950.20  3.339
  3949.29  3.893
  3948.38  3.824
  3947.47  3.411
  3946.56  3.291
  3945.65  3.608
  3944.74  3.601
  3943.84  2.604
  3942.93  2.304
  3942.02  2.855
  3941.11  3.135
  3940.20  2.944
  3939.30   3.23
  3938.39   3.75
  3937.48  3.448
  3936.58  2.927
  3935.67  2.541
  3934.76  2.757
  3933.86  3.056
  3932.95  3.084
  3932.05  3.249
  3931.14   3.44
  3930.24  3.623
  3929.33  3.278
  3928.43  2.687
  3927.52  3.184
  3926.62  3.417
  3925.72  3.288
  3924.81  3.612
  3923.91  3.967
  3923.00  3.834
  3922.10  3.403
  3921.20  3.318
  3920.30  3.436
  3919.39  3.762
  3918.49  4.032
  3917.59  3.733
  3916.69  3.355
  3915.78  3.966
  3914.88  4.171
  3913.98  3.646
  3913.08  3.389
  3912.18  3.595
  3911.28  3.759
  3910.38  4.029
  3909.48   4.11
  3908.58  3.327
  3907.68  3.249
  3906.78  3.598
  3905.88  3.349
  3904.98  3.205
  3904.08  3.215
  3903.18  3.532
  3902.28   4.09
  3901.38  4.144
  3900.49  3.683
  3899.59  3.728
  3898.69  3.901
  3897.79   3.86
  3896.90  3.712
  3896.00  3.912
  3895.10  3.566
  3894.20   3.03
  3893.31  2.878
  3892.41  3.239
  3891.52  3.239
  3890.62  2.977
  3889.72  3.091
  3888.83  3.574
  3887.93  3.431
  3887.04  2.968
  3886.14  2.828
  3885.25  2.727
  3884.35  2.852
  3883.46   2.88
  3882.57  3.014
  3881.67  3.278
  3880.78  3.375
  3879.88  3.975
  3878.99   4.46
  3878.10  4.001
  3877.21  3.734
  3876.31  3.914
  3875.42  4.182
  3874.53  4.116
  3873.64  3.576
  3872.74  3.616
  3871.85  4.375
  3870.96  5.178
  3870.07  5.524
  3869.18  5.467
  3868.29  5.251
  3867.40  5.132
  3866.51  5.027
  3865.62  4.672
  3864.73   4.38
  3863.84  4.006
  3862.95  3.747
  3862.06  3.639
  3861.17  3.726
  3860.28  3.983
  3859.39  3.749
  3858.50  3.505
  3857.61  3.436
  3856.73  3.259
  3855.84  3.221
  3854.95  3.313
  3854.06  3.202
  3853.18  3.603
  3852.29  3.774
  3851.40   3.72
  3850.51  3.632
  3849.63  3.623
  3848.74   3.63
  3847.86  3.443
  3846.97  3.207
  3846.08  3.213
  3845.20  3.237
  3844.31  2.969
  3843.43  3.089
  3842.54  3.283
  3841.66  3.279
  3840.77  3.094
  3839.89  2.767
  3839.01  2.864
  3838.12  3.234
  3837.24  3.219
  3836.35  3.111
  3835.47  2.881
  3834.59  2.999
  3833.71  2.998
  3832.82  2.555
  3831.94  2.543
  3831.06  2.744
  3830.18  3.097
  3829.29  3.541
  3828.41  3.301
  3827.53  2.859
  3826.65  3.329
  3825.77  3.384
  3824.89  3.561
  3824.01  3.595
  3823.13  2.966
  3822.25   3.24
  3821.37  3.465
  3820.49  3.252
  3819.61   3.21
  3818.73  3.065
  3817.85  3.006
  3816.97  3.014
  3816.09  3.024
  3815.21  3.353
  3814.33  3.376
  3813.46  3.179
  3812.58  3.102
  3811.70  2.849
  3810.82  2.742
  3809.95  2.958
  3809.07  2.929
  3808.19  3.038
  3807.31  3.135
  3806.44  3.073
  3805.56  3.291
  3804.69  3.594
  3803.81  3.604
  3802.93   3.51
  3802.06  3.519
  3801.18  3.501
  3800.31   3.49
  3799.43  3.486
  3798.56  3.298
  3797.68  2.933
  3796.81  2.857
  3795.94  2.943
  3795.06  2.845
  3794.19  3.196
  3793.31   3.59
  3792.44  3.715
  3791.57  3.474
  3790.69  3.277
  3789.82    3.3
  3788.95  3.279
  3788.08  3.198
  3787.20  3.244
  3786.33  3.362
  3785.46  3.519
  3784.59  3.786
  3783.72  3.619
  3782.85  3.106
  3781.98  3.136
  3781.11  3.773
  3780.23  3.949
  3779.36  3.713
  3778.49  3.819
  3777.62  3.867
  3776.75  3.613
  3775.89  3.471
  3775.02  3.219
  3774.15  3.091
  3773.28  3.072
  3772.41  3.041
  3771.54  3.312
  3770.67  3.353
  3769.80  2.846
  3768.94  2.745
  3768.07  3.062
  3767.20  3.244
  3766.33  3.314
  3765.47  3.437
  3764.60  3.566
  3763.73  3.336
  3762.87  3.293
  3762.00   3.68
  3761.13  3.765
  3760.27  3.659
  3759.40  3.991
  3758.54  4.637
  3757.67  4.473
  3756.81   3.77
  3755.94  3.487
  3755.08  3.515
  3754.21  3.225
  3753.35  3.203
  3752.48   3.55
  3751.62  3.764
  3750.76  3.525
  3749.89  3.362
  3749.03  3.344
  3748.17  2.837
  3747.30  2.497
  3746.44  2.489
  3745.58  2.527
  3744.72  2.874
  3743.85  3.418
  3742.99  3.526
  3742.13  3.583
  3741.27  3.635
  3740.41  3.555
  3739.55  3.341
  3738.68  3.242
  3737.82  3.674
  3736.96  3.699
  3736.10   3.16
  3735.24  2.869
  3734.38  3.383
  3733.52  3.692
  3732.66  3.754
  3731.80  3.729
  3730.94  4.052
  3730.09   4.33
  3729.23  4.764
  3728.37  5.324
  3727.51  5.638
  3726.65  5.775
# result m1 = 5.23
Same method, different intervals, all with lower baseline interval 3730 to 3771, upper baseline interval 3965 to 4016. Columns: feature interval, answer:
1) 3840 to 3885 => -4.21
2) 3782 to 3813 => 1.58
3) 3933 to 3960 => 1.88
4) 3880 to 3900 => 1.02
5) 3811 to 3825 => 1.05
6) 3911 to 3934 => -0.30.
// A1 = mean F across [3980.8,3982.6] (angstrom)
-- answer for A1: 3.5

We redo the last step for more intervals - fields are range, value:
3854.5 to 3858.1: 3.31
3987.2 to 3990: 3.52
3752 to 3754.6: 3.34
